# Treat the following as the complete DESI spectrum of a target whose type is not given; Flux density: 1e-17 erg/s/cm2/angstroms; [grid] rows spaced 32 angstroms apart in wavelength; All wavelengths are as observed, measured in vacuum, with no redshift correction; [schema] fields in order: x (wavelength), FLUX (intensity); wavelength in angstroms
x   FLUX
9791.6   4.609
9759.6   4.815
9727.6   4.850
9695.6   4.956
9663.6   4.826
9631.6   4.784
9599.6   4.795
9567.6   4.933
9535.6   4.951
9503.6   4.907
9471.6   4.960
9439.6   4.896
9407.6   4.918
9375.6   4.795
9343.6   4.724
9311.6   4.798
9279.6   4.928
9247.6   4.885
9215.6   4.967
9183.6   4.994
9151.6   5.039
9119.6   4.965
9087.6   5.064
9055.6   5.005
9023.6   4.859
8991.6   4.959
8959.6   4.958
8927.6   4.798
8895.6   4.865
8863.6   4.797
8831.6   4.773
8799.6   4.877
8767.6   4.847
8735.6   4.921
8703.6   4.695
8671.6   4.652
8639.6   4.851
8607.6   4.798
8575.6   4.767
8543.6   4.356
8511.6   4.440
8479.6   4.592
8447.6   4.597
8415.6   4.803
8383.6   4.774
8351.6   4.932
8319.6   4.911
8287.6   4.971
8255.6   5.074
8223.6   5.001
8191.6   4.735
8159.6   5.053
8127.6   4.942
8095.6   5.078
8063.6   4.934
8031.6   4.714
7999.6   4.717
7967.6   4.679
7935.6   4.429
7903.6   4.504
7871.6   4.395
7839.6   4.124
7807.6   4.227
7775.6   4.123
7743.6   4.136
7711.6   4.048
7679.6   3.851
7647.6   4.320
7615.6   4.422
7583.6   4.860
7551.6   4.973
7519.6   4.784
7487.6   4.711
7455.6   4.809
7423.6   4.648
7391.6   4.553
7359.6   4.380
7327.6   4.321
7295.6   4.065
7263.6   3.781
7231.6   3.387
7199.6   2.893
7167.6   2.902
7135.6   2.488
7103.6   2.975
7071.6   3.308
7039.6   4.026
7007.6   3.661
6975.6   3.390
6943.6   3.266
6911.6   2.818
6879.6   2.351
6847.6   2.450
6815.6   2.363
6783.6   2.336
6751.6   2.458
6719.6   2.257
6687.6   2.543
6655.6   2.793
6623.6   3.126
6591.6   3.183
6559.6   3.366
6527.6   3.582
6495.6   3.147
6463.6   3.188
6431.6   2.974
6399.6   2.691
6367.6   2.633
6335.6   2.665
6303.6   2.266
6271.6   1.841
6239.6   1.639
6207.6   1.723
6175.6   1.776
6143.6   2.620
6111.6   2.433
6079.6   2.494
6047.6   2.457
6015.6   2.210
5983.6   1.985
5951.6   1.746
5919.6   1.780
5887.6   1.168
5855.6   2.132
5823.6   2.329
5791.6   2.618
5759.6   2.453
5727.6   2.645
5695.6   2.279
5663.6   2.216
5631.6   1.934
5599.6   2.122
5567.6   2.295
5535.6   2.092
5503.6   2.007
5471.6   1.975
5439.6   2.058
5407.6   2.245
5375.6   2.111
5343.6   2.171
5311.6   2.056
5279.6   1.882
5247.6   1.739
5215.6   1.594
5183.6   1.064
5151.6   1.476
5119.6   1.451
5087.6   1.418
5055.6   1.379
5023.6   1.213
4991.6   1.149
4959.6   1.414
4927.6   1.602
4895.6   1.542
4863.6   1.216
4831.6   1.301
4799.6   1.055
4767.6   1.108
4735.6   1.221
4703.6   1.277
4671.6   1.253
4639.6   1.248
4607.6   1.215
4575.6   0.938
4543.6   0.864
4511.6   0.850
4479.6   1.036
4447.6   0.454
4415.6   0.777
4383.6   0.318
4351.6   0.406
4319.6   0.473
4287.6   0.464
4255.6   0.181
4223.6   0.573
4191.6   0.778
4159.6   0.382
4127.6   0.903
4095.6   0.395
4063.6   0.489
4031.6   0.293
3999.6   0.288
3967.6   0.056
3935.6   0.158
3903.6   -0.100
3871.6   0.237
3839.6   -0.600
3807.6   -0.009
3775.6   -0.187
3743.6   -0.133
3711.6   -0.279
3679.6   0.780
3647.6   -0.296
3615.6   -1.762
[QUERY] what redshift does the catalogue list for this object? 0.000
